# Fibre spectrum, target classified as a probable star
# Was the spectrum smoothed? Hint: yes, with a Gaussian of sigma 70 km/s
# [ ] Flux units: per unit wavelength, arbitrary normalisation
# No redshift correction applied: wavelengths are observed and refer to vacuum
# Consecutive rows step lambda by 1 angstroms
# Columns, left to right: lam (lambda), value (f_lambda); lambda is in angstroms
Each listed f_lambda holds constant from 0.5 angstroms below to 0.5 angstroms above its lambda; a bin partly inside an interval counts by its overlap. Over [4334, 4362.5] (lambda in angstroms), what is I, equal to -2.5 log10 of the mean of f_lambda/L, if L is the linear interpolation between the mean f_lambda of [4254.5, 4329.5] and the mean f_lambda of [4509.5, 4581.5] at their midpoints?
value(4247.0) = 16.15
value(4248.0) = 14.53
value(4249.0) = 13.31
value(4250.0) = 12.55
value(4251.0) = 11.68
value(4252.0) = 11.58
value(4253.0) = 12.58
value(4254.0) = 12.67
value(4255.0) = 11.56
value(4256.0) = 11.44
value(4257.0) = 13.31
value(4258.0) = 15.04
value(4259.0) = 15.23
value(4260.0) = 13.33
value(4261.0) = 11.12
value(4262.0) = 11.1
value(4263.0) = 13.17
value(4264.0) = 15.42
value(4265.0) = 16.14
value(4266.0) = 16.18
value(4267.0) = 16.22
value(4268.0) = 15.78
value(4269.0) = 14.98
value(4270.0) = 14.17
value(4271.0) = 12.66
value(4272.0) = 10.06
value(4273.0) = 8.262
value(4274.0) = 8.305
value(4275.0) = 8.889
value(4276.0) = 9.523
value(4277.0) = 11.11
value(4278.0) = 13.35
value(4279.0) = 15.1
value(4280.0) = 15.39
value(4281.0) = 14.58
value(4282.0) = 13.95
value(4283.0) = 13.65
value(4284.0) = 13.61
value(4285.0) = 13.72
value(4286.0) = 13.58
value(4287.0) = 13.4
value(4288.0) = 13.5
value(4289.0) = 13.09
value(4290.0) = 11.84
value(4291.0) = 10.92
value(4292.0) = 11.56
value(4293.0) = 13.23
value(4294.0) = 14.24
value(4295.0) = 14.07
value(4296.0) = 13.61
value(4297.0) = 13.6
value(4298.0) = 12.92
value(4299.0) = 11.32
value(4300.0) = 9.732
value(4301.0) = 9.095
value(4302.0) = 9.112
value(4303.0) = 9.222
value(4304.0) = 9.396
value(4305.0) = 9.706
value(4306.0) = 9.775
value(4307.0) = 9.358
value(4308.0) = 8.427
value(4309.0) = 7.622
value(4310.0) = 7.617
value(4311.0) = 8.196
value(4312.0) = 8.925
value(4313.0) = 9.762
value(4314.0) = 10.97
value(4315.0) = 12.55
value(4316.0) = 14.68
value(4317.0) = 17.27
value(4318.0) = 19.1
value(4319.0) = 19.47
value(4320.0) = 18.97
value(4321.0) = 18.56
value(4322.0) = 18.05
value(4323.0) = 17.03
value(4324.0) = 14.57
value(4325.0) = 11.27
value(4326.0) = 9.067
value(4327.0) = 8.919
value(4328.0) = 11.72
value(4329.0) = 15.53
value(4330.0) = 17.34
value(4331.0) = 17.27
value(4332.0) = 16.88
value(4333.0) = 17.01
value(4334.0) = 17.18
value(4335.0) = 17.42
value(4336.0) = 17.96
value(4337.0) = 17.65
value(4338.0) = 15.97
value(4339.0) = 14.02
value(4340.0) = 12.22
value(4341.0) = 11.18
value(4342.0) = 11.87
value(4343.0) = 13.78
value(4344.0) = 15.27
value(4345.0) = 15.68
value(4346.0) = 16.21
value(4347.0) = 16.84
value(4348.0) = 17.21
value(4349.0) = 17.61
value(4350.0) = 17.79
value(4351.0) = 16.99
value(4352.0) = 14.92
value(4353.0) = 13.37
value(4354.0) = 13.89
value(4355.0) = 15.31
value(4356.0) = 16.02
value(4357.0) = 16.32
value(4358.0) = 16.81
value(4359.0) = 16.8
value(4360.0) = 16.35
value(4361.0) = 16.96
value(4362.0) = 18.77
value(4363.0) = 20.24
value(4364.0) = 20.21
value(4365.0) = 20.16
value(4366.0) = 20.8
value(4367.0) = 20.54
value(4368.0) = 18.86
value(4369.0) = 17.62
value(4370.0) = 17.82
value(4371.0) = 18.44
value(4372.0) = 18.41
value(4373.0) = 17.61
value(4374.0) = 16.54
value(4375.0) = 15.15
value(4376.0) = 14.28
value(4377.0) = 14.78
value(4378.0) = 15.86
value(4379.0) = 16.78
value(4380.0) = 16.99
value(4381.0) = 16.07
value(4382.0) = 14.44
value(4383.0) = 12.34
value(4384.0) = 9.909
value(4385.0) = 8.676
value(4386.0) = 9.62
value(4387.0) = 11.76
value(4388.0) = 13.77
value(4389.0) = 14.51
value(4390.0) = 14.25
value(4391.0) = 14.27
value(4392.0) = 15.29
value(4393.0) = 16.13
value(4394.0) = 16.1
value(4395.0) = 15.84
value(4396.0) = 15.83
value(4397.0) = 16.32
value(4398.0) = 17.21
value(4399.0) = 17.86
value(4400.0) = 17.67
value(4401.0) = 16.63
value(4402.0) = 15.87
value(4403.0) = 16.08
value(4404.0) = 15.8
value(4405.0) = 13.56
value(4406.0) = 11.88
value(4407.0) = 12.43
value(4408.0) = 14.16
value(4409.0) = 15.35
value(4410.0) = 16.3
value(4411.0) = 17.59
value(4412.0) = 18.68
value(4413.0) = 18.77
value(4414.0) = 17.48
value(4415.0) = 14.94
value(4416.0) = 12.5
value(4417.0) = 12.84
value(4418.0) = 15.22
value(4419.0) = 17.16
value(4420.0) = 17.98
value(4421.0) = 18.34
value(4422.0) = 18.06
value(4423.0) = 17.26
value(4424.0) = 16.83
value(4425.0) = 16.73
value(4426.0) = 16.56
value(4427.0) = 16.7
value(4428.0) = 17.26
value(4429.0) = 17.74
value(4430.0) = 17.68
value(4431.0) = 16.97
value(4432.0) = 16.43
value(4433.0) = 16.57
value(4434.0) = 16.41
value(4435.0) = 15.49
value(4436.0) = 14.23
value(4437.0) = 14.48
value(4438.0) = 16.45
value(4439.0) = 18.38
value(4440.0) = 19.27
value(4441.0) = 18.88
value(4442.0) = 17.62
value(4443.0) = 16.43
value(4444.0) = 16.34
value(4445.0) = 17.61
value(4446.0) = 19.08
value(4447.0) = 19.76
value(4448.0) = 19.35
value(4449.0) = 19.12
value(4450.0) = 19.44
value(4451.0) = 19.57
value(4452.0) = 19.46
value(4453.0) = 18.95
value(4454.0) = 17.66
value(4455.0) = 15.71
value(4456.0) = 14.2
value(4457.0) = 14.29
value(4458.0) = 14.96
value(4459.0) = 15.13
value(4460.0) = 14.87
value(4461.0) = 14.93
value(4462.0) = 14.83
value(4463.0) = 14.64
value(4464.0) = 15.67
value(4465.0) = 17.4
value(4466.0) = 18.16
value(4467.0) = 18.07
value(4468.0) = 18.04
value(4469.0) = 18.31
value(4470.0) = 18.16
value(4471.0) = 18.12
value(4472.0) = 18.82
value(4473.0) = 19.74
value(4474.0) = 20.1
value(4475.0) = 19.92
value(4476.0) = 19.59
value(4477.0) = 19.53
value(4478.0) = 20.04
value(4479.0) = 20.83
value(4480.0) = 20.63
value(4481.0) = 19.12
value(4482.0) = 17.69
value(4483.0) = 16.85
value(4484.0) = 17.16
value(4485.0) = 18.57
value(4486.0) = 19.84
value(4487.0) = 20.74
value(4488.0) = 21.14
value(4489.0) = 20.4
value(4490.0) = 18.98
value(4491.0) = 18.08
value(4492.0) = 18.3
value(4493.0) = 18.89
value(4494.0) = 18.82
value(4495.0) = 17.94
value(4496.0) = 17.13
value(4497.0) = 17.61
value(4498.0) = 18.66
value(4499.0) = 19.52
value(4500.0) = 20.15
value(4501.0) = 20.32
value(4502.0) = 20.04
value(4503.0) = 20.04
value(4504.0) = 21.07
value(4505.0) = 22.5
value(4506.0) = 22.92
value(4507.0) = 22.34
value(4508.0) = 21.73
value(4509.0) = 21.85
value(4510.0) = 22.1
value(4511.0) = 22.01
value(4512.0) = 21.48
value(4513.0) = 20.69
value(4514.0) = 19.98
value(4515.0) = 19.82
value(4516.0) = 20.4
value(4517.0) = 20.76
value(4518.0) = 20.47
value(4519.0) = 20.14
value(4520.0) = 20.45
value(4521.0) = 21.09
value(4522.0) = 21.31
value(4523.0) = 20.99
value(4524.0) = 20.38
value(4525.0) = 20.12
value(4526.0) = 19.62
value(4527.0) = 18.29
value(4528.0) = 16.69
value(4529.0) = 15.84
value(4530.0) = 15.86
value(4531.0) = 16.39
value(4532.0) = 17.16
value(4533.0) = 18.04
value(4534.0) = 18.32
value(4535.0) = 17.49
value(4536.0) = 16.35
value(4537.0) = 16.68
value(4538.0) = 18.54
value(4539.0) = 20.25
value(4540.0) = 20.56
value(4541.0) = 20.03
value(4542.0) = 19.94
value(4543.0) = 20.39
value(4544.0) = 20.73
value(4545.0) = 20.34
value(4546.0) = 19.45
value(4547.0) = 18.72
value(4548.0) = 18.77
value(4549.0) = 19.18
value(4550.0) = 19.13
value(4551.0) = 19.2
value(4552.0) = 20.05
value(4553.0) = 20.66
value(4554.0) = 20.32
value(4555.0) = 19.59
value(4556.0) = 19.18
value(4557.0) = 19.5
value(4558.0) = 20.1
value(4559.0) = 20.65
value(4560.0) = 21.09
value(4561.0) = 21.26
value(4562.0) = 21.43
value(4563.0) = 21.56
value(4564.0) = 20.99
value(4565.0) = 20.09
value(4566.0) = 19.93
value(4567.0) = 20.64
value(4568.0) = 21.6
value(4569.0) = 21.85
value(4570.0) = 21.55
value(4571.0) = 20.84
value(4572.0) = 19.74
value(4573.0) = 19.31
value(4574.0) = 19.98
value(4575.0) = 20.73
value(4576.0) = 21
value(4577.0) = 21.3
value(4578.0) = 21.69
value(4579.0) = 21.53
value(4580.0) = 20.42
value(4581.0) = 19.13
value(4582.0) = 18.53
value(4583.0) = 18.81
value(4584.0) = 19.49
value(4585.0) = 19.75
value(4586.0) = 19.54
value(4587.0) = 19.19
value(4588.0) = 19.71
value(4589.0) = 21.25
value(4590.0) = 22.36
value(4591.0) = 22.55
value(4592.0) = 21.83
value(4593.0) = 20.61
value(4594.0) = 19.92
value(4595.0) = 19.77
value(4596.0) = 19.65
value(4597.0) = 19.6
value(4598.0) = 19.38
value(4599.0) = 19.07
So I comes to -0.11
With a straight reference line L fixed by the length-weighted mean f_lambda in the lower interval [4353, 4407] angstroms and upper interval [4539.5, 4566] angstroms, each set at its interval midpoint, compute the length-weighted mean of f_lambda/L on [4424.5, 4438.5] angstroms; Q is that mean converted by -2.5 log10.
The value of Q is 0.05 mag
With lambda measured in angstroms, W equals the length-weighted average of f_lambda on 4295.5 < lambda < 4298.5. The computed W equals 13.4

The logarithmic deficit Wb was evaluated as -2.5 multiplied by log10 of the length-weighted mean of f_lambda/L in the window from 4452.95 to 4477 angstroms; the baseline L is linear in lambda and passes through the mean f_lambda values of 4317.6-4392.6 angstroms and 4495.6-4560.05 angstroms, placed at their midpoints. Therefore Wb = 0.07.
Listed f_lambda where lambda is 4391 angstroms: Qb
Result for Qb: 14.27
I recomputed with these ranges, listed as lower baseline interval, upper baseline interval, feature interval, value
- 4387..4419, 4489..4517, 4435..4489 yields 0.021 mag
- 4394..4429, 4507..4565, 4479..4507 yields -0.053 mag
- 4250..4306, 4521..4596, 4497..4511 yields -0.139 mag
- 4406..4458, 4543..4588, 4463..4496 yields -0.043 mag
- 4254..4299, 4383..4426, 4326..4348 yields -0.069 mag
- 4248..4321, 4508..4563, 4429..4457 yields -0.023 mag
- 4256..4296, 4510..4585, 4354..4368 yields -0.179 mag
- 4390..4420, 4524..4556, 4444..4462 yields -0.025 mag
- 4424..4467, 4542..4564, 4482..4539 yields -0.035 mag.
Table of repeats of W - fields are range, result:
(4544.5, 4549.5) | 19.3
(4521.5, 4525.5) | 20.7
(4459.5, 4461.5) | 14.9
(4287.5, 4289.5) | 13.3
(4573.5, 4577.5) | 20.8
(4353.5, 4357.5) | 15.4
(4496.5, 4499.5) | 18.6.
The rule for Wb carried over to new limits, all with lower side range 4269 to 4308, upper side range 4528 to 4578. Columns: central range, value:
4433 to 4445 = -0.03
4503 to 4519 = -0.16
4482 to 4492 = -0.08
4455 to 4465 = 0.13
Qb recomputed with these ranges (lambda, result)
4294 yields 14.24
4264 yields 15.42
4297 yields 13.6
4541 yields 20.03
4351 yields 16.99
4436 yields 14.23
